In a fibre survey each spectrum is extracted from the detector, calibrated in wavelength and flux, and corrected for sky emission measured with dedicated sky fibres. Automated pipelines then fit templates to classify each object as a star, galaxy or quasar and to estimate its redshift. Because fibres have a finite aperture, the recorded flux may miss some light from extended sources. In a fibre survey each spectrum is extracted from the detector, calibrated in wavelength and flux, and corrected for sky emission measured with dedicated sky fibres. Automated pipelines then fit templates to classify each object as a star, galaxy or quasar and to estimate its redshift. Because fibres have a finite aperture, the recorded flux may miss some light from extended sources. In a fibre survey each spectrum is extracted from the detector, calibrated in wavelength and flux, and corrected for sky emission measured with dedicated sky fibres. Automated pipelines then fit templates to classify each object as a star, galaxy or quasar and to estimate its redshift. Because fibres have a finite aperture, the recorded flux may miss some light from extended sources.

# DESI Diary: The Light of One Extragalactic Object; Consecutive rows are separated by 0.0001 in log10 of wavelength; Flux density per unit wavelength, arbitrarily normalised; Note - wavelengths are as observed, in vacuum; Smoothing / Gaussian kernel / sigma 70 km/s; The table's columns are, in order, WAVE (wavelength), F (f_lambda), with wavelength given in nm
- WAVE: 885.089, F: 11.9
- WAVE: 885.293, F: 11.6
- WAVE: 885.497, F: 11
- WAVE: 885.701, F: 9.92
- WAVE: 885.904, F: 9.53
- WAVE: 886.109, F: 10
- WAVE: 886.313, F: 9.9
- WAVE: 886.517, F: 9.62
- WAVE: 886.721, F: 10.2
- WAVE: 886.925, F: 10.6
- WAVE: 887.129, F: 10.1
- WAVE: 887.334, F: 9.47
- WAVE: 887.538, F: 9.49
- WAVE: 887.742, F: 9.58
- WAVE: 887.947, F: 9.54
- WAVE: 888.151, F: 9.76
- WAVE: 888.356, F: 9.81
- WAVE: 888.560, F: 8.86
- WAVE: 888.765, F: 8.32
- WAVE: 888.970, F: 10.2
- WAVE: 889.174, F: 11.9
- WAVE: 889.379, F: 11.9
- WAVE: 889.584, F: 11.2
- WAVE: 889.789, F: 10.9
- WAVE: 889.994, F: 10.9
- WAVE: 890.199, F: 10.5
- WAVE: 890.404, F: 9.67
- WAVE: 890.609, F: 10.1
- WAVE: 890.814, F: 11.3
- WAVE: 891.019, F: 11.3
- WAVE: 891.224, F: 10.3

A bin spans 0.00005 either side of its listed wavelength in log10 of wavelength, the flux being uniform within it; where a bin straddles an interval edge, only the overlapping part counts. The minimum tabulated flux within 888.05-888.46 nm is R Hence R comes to 9.76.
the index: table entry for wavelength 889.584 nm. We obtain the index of 11.2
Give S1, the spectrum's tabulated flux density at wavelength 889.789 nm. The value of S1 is 10.9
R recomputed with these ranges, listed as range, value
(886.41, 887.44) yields 9.47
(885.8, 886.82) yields 9.53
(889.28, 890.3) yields 10.5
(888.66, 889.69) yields 8.32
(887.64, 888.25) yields 9.54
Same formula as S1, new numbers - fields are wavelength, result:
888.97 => 10.2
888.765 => 8.32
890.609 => 10.1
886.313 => 9.9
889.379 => 11.9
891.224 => 10.3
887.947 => 9.54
